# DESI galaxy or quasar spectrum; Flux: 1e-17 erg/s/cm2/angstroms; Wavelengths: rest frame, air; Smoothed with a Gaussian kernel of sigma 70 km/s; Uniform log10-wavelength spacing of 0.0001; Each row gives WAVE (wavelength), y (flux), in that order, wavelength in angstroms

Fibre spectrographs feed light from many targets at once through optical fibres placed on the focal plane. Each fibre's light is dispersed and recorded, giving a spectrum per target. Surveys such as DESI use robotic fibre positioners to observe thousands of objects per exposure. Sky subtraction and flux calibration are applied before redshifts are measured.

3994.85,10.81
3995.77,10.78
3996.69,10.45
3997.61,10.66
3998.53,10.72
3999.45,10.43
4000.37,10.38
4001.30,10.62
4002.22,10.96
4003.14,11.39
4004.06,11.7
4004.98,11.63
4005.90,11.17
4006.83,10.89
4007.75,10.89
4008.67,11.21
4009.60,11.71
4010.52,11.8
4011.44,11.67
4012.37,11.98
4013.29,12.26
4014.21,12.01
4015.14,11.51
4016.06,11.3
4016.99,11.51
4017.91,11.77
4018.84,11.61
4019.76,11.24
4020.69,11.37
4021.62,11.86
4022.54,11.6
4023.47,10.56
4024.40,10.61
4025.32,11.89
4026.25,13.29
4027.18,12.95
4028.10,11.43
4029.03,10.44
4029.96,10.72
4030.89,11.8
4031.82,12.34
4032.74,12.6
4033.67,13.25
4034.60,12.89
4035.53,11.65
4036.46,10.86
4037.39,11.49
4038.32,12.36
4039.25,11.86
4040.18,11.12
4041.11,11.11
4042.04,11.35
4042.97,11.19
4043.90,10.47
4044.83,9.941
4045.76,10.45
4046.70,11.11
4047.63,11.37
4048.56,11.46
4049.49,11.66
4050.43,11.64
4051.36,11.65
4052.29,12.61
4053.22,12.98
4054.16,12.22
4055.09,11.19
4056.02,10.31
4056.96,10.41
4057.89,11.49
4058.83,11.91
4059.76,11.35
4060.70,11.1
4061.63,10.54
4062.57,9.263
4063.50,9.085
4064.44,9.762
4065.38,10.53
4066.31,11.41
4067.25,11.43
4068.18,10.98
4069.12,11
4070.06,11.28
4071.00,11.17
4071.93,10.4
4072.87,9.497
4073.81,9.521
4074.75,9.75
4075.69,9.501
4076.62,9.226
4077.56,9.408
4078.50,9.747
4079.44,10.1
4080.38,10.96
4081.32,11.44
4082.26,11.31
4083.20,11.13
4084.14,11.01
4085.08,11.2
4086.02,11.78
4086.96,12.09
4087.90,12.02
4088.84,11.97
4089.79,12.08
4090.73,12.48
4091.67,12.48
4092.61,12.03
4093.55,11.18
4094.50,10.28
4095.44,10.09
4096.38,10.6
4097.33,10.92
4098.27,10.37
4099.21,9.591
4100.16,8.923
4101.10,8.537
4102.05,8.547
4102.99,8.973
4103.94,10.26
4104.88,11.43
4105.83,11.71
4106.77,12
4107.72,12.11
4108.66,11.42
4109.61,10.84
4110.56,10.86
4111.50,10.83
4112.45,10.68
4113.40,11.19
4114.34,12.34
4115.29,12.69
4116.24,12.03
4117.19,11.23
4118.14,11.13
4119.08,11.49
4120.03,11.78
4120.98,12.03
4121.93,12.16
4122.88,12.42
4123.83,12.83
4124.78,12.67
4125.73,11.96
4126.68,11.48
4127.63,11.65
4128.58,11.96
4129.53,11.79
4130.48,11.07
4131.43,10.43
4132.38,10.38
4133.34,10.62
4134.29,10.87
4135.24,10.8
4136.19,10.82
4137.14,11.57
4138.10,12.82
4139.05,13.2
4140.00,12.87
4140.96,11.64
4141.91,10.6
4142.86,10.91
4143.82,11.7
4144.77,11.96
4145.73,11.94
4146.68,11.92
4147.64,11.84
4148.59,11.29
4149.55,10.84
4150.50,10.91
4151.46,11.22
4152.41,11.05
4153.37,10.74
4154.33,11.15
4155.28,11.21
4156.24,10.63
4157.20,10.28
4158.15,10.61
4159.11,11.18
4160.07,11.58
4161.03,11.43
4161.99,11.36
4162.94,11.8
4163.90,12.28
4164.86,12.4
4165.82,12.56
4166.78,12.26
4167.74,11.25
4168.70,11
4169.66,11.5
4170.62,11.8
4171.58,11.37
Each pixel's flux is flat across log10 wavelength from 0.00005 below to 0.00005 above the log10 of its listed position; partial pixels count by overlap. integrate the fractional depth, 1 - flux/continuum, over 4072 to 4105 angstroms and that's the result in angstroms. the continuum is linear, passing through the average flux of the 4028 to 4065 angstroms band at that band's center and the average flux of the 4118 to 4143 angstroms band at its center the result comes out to 2.6 angstroms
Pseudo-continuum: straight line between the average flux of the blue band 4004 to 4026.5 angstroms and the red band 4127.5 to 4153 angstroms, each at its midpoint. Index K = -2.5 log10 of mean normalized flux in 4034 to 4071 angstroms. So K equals 0.03 mag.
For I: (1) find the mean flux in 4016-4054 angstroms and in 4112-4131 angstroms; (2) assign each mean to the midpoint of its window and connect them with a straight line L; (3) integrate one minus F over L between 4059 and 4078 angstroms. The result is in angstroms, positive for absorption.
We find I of 2.2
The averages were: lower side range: 11.6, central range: 10.3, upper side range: 11.8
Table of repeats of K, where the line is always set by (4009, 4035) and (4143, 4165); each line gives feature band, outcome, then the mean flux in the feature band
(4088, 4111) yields 0.07 mag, 10.8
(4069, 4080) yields 0.16 mag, 10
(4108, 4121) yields 0.00 mag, 11.5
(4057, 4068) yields 0.09 mag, 10.7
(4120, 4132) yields -0.04 mag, 11.9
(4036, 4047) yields 0.06 mag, 11.1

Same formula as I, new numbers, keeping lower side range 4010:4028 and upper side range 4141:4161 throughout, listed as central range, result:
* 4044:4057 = 0.3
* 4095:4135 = 0.8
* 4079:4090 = 0.0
